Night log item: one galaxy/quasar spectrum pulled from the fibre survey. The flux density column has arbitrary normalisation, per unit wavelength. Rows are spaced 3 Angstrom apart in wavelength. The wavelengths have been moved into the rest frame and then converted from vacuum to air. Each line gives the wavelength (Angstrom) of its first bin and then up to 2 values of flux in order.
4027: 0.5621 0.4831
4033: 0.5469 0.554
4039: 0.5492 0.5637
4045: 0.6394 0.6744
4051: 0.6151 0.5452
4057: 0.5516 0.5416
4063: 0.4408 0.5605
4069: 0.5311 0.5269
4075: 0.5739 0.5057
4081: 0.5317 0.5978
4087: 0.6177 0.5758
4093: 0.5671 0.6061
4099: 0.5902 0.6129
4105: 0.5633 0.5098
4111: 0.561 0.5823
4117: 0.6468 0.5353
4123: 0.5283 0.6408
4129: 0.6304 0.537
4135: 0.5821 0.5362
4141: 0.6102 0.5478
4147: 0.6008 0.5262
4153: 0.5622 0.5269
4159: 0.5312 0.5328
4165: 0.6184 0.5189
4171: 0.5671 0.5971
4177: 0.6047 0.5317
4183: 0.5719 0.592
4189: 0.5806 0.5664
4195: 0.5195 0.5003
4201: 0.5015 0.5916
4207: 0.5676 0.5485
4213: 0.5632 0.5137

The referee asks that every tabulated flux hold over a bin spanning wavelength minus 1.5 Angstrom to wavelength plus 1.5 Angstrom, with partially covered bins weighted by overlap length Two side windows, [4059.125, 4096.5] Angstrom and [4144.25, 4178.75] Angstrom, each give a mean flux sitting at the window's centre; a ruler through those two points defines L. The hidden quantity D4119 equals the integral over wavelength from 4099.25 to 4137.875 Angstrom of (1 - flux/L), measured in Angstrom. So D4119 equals -1.4 Angstrom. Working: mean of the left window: 0.551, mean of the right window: 0.562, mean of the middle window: 0.576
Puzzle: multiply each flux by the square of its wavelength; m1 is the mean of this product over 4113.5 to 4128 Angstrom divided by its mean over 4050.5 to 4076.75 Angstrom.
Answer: 1.1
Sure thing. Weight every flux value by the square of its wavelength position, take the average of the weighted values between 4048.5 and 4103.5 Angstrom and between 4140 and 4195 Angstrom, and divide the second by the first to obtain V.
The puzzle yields 1.05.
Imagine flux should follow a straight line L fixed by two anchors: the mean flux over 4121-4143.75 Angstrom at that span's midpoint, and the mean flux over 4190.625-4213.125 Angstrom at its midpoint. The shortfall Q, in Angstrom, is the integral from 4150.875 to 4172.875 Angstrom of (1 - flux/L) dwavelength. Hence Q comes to 0.5 Angstrom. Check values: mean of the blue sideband 0.578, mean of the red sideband 0.544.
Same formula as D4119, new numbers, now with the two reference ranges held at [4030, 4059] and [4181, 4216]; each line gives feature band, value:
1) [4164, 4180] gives -0.5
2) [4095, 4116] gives -0.3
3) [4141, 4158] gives 0.1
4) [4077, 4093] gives 0.1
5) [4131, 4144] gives -0.1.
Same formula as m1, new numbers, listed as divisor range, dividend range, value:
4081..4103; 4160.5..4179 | 1.01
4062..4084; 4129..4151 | 1.11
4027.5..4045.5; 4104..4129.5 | 1.09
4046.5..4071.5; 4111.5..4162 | 1.06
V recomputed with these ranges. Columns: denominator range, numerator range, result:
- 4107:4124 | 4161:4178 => 1.05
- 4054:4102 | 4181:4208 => 1.05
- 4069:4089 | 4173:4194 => 1.09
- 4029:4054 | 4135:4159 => 1.02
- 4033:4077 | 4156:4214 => 1.06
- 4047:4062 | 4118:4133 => 1.04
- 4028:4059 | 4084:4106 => 1.06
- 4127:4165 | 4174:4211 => 1.01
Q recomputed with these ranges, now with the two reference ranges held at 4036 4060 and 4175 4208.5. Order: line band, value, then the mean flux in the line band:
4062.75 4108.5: 1.4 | 0.561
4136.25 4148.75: -0.1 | 0.573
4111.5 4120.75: -0.3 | 0.589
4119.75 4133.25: -0.2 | 0.579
